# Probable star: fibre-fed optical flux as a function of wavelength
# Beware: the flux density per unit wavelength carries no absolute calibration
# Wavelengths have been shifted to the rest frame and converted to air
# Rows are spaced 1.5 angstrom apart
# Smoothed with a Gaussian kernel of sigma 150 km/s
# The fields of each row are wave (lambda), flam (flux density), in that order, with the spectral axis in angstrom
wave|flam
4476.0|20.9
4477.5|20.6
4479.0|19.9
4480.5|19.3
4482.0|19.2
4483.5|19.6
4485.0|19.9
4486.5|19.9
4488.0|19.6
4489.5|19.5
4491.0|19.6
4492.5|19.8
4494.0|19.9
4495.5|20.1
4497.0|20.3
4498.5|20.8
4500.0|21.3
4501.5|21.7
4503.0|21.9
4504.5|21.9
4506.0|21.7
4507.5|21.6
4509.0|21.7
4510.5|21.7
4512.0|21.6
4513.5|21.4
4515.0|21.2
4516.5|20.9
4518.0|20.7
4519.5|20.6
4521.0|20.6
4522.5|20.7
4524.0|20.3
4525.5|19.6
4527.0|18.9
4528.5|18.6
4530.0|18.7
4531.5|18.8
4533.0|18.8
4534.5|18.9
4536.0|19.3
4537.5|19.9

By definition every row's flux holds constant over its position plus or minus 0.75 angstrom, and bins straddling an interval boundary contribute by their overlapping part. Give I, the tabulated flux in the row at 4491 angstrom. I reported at 19.6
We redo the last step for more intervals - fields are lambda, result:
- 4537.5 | 19.9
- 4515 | 21.2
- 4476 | 20.9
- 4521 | 20.6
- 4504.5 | 21.9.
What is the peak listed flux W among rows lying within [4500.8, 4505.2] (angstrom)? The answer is 21.9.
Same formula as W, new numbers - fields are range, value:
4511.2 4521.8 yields 21.6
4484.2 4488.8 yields 19.9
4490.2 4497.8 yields 20.3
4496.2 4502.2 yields 21.7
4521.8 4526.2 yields 20.7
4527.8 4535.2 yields 18.9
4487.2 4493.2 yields 19.8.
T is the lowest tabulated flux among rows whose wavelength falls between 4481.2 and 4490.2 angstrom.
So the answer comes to 19.2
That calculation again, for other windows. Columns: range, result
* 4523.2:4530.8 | 18.6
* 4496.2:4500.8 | 20.3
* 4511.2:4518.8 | 20.7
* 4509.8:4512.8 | 21.6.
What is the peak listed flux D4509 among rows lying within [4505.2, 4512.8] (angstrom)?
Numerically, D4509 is 21.7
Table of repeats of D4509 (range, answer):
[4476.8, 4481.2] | 20.6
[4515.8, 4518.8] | 20.9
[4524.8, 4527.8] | 19.6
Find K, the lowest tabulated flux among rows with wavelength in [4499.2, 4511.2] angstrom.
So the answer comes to 21.3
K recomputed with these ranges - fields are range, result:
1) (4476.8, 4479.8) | 19.9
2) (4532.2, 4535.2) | 18.8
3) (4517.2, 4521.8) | 20.6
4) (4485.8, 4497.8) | 19.5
